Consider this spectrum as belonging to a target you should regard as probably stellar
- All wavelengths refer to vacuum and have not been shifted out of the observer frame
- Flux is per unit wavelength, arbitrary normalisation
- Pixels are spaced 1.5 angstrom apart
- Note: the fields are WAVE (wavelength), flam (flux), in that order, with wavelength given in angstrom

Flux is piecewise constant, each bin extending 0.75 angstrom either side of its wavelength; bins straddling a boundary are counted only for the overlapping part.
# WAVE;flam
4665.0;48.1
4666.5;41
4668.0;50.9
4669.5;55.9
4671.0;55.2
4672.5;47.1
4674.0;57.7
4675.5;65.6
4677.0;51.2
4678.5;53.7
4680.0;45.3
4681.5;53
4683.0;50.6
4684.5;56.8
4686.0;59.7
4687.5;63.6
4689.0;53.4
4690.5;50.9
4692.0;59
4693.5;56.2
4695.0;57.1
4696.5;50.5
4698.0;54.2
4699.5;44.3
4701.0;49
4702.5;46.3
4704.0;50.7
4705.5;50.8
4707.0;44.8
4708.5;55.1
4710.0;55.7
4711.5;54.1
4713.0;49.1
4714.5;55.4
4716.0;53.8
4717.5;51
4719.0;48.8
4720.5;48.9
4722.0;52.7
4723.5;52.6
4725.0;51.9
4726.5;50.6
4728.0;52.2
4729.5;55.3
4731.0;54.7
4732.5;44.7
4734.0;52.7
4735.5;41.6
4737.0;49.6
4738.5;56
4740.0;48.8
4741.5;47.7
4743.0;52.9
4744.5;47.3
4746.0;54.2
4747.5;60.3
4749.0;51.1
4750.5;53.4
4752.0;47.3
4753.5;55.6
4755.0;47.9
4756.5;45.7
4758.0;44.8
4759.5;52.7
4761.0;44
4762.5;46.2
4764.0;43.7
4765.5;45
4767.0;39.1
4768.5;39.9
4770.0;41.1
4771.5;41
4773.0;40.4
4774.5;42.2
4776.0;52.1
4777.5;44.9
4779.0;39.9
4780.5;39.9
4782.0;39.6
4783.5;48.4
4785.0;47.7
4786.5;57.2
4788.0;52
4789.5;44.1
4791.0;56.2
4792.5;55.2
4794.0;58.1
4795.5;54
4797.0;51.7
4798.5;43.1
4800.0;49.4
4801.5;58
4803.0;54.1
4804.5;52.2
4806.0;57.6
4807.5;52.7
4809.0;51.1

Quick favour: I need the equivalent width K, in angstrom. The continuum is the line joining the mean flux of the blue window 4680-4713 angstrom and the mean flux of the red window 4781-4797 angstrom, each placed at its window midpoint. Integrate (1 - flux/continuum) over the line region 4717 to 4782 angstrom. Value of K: 4.74 angstrom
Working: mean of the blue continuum 52.9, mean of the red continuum 51.1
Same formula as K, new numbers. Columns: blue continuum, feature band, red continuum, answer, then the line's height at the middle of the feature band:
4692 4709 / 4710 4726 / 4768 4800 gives -0.5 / 50.3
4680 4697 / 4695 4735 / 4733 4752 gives 1.4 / 53.1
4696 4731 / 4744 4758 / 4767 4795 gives -0.7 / 48.6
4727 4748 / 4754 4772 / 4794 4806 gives 2.5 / 51.7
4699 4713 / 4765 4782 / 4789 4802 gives 3.1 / 51.7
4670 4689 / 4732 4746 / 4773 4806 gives 0.7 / 52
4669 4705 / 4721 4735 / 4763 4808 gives -0.1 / 51.3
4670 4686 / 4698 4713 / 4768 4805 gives 0.6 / 52.5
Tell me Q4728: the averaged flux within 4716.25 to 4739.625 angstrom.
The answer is 50.9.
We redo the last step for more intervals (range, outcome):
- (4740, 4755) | 51.8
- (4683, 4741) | 52.1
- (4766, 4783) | 42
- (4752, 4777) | 45.2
